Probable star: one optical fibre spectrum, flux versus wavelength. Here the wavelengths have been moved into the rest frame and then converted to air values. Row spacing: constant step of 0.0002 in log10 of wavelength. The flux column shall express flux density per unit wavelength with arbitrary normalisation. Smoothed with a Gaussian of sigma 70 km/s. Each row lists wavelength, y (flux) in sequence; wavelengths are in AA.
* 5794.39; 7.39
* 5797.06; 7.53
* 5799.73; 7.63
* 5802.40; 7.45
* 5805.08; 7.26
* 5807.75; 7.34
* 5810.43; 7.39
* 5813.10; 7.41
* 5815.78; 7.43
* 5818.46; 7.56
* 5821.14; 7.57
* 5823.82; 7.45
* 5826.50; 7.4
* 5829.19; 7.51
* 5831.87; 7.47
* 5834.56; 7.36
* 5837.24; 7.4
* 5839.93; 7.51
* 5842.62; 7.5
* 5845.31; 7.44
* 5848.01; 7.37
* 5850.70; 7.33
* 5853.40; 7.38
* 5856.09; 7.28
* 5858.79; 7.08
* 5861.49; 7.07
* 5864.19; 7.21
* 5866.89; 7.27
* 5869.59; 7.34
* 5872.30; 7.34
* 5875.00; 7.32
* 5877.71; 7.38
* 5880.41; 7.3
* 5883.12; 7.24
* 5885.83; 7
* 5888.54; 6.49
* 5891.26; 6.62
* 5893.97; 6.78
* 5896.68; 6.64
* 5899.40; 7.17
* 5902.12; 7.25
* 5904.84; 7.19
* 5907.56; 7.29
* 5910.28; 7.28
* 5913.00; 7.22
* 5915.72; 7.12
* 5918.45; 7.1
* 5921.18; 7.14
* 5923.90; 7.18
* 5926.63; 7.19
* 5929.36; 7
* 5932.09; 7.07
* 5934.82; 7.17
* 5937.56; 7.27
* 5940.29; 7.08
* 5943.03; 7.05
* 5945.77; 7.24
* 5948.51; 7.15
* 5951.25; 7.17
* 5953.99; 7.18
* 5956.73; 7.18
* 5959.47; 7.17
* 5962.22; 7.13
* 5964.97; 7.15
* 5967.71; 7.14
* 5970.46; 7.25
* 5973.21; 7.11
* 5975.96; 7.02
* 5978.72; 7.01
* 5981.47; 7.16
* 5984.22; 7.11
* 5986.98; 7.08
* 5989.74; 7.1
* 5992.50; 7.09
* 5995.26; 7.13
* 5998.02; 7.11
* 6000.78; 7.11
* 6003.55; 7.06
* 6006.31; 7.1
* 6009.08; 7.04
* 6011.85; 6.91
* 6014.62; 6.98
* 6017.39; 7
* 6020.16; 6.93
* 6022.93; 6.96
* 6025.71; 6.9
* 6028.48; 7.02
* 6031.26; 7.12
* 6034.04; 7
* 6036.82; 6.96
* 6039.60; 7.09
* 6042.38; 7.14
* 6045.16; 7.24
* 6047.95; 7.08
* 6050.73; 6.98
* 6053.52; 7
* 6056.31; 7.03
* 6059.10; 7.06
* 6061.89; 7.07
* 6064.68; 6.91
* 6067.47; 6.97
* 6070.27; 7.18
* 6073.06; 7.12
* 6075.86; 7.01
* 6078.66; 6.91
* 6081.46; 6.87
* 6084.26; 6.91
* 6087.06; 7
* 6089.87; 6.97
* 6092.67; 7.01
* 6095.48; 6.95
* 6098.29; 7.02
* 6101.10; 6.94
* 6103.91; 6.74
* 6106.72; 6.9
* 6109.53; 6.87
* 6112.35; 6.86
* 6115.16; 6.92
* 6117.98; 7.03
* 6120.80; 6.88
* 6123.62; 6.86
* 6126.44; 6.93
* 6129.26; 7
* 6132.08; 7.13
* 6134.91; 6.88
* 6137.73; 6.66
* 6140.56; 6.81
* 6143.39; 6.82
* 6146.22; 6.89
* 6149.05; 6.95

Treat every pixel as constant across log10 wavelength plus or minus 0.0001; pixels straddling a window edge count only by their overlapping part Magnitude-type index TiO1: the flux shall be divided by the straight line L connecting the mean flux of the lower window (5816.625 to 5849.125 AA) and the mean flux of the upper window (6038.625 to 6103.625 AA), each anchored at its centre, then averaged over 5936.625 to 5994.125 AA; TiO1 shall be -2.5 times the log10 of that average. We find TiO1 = 0.01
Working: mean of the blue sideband 7.46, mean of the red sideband 7.01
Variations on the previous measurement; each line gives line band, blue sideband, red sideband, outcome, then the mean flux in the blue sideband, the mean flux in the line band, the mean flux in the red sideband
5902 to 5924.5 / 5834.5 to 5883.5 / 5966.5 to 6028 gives 0.00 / 7.32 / 7.2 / 7.06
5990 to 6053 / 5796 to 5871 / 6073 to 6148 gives 0.00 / 7.39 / 7.04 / 6.92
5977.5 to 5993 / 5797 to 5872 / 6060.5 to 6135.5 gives 0.01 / 7.39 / 7.09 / 6.96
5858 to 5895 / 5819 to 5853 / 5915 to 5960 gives 0.03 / 7.44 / 7.11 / 7.14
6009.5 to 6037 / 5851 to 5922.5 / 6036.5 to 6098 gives 0.01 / 7.14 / 6.98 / 7.02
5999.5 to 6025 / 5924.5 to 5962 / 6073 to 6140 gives 0.01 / 7.15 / 7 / 6.93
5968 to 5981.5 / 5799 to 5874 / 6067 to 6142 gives 0.01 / 7.38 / 7.11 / 6.94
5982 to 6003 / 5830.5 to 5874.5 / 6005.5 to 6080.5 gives 0.00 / 7.33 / 7.1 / 7.02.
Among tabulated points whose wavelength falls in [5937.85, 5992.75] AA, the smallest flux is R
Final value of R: 7.01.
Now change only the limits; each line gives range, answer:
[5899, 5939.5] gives 7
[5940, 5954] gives 7.05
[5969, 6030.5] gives 6.9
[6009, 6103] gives 6.87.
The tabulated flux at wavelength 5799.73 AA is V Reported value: 7.63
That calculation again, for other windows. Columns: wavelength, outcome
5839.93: 7.51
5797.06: 7.53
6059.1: 7.06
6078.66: 6.91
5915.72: 7.12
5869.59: 7.34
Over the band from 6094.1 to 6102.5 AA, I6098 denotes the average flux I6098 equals 6.97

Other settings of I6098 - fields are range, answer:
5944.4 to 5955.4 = 7.19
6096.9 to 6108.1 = 6.9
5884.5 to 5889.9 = 6.74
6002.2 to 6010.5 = 7.07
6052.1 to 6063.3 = 7.04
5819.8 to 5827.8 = 7.48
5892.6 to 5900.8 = 6.87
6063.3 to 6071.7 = 7.02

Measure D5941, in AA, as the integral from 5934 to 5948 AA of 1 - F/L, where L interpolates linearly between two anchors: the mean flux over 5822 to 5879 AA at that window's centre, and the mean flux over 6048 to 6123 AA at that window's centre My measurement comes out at 0.09 AA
